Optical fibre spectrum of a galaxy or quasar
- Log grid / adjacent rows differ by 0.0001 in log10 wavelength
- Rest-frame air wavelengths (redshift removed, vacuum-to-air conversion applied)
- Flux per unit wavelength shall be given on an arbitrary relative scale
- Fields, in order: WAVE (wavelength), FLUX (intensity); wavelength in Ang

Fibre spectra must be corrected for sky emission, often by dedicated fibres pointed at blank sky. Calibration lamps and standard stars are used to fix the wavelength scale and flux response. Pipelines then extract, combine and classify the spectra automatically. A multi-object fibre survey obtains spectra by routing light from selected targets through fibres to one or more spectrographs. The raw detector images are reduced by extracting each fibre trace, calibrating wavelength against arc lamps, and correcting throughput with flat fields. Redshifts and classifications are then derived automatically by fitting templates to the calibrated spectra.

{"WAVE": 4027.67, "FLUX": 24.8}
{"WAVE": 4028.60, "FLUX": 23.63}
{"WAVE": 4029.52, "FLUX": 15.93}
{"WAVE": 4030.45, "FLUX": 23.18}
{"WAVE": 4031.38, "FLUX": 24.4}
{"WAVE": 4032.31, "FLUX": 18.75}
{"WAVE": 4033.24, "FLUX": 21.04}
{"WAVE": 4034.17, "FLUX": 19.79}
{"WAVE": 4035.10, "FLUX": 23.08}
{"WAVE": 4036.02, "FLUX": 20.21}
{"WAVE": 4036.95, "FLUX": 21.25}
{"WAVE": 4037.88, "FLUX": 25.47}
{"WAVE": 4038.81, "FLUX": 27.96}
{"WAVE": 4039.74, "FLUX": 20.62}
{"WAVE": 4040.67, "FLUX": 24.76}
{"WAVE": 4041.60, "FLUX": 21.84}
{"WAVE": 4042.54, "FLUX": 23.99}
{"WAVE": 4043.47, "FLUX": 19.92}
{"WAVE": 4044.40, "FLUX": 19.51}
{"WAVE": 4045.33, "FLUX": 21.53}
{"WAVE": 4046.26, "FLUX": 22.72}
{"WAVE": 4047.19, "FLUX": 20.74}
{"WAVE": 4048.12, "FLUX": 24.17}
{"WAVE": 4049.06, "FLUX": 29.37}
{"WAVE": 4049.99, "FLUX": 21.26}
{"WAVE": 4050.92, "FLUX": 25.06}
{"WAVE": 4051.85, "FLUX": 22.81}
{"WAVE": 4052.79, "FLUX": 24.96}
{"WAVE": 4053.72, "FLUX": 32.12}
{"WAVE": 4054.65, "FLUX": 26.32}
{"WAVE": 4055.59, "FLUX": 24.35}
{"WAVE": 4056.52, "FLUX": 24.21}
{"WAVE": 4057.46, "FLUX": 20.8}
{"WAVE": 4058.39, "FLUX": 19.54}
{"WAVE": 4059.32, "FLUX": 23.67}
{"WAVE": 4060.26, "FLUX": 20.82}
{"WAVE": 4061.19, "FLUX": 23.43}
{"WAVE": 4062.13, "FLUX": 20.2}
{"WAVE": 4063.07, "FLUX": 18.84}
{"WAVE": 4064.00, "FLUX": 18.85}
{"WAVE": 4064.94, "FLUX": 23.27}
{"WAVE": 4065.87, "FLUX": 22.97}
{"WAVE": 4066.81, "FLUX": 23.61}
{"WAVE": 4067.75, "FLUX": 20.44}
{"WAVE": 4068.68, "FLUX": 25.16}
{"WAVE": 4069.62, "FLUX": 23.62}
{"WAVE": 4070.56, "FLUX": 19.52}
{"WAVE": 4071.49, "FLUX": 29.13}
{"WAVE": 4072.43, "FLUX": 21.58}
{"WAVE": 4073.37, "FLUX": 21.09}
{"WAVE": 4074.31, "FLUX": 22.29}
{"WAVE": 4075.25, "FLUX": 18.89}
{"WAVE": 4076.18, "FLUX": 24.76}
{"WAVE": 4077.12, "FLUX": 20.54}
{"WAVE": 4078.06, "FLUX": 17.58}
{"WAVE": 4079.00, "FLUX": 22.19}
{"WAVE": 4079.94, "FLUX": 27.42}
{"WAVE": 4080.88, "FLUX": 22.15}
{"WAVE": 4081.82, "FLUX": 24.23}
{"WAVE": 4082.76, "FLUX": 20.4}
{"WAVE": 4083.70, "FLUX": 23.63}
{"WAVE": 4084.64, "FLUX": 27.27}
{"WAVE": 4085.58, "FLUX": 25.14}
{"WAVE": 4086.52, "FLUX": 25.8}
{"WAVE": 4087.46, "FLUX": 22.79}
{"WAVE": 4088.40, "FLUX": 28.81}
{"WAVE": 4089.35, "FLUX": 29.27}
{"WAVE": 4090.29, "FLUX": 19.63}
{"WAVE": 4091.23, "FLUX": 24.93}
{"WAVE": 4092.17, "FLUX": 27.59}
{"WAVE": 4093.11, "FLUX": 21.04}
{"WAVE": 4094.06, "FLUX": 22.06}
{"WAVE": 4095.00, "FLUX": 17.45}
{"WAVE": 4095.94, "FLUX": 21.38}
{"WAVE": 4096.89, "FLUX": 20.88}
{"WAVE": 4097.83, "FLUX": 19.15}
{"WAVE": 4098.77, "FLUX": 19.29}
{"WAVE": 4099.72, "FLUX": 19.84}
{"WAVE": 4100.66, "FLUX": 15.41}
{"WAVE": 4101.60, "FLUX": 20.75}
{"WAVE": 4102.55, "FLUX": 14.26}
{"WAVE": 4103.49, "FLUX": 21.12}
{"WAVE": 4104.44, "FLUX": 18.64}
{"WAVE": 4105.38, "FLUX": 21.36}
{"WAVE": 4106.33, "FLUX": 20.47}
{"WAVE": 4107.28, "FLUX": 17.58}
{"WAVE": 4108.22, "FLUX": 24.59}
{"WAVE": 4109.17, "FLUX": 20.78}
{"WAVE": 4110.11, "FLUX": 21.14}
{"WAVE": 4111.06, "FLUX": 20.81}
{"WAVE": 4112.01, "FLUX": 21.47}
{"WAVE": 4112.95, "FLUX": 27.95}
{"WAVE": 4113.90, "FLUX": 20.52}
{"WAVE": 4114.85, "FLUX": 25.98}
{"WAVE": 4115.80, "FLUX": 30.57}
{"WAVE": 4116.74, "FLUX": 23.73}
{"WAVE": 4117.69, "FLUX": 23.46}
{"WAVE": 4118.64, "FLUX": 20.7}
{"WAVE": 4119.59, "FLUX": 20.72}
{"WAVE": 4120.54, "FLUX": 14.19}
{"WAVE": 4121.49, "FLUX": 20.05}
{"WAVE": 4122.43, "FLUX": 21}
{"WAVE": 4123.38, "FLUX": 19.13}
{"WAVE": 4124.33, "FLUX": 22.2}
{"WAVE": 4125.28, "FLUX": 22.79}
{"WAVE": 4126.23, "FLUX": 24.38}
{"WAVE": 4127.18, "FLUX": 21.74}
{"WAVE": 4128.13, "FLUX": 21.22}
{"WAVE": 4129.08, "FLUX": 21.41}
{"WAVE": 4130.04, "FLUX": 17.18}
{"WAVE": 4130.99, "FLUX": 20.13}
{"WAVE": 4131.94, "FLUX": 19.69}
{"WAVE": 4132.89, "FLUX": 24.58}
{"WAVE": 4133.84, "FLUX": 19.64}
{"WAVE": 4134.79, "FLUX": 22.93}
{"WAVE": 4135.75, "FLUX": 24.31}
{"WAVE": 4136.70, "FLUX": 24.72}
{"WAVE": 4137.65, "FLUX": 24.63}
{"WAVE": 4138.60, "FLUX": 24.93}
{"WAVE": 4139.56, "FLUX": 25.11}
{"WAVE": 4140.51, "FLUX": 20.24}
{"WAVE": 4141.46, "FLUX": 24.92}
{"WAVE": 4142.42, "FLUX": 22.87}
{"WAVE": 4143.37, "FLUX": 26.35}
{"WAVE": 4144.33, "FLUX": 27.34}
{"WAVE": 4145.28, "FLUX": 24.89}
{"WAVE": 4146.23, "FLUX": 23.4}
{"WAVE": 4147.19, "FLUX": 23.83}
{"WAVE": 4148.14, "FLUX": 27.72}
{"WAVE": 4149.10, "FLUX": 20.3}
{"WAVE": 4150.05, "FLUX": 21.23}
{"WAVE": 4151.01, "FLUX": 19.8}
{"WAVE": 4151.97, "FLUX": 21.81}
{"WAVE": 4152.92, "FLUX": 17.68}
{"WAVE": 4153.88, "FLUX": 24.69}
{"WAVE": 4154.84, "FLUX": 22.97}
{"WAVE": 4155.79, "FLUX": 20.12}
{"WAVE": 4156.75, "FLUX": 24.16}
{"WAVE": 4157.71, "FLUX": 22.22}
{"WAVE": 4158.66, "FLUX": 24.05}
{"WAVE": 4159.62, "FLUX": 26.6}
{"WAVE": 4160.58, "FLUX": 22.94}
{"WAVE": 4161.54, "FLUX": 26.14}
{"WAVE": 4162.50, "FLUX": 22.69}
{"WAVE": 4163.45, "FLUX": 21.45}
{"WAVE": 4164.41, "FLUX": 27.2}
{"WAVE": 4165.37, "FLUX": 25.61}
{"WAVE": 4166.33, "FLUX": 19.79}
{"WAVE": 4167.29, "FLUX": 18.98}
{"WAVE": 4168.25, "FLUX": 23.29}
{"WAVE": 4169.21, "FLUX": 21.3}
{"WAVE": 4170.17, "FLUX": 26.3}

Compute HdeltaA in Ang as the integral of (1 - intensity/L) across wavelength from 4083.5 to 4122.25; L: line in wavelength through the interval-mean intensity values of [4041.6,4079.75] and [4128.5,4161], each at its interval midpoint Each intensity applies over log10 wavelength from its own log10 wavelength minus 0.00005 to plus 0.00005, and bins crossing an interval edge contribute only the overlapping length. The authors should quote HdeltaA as 1.37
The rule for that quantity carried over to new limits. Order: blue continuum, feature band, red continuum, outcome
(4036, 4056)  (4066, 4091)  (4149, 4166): 0.15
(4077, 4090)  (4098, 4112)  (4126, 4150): 2.33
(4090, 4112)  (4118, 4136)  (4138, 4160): 0.90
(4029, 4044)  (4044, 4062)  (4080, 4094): -0.54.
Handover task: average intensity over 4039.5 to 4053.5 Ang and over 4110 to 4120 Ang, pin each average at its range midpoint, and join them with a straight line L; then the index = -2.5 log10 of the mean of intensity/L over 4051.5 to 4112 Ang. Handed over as 0.05 mag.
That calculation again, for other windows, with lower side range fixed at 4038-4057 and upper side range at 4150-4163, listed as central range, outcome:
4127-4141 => 0.04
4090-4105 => 0.16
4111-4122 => 0.03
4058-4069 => 0.10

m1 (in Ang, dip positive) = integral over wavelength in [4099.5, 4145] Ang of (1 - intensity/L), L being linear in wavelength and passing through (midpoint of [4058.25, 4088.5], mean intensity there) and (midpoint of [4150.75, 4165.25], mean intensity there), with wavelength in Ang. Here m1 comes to 2.0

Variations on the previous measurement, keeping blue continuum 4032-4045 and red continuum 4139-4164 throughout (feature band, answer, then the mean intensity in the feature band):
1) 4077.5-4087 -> -0.43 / 23.6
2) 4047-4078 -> -0.86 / 22.9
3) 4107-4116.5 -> -0.17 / 23.3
